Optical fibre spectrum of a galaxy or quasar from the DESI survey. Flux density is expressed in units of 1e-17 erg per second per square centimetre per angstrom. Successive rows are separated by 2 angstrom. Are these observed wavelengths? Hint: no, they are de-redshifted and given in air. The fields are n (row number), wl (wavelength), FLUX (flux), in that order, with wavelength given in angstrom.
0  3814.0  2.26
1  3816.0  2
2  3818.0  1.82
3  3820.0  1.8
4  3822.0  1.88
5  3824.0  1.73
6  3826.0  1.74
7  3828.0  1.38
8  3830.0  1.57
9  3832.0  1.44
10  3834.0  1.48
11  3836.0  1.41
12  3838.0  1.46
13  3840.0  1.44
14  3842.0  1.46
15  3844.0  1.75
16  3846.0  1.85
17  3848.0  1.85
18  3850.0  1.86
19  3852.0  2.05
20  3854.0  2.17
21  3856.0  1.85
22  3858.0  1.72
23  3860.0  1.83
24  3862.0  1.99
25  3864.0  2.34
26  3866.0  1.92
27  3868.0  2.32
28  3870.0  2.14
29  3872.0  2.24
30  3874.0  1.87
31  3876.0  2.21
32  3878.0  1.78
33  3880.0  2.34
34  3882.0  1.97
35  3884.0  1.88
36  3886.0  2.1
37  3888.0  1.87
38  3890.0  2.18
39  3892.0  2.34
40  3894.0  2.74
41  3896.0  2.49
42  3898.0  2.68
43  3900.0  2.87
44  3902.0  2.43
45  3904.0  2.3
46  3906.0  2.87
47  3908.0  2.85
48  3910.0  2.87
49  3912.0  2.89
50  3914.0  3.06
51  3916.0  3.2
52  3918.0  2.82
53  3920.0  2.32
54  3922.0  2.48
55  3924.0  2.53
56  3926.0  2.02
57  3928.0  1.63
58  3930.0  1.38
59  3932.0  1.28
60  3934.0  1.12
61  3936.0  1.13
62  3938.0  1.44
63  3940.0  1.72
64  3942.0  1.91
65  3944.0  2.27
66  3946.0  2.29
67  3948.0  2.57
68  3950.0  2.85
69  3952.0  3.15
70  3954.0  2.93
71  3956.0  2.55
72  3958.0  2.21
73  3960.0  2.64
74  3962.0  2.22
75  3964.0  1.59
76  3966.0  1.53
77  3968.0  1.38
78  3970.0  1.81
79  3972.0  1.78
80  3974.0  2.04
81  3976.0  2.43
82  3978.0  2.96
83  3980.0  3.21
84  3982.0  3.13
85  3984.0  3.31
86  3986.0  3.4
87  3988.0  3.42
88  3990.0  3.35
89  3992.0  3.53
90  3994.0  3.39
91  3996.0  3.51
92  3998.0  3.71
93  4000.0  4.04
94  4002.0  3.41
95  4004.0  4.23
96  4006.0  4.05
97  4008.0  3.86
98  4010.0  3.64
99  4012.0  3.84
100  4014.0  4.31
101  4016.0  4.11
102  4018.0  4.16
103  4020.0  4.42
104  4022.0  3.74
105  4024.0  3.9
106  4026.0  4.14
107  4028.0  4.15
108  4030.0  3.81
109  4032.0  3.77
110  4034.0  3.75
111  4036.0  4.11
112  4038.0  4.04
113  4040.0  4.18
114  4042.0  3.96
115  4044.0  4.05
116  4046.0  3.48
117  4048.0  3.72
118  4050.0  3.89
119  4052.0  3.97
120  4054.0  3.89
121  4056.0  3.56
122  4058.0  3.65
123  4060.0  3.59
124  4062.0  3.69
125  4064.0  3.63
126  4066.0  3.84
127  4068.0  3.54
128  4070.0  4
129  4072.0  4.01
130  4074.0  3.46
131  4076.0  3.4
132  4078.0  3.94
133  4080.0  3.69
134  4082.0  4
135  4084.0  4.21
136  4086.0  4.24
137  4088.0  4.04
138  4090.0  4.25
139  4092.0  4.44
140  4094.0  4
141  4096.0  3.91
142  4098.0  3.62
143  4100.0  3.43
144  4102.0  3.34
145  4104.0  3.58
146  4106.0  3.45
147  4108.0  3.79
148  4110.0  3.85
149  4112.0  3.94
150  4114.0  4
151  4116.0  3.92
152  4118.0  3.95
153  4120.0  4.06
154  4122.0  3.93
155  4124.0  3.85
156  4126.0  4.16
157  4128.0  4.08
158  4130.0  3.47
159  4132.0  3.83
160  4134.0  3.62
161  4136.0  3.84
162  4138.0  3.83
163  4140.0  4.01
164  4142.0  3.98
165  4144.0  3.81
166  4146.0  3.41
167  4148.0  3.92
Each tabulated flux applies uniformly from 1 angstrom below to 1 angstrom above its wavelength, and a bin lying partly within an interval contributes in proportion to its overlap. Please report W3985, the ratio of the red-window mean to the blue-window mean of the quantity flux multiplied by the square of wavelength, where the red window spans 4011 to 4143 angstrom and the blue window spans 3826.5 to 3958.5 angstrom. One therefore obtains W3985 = 2.0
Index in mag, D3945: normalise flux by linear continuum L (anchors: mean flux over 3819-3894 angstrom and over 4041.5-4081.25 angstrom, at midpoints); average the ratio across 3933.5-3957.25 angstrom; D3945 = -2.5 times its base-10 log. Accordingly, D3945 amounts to 0.233 mag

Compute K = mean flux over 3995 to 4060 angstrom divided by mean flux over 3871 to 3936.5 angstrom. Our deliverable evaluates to 1.72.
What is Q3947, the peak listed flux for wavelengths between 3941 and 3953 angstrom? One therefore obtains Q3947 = 3.15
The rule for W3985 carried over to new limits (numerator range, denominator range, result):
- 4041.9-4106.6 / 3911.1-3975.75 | 1.89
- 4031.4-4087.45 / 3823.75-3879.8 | 2.33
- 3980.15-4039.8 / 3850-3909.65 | 1.83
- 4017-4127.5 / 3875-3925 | 1.70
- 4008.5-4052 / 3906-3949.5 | 1.89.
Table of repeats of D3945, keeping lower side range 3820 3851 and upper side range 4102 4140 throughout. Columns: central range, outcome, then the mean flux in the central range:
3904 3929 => -0.17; 2.62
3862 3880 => -0.11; 2.11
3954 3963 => 0.05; 2.46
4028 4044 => -0.24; 3.96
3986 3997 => -0.21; 3.44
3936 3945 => 0.36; 1.76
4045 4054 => -0.15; 3.78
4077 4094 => -0.15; 4.1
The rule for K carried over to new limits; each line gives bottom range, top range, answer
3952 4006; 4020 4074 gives 1.35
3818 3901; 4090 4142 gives 1.97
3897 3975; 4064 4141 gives 1.72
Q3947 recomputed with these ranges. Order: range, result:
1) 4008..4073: 4.42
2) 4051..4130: 4.44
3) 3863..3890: 2.34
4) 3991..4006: 4.23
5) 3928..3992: 3.53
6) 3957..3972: 2.64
